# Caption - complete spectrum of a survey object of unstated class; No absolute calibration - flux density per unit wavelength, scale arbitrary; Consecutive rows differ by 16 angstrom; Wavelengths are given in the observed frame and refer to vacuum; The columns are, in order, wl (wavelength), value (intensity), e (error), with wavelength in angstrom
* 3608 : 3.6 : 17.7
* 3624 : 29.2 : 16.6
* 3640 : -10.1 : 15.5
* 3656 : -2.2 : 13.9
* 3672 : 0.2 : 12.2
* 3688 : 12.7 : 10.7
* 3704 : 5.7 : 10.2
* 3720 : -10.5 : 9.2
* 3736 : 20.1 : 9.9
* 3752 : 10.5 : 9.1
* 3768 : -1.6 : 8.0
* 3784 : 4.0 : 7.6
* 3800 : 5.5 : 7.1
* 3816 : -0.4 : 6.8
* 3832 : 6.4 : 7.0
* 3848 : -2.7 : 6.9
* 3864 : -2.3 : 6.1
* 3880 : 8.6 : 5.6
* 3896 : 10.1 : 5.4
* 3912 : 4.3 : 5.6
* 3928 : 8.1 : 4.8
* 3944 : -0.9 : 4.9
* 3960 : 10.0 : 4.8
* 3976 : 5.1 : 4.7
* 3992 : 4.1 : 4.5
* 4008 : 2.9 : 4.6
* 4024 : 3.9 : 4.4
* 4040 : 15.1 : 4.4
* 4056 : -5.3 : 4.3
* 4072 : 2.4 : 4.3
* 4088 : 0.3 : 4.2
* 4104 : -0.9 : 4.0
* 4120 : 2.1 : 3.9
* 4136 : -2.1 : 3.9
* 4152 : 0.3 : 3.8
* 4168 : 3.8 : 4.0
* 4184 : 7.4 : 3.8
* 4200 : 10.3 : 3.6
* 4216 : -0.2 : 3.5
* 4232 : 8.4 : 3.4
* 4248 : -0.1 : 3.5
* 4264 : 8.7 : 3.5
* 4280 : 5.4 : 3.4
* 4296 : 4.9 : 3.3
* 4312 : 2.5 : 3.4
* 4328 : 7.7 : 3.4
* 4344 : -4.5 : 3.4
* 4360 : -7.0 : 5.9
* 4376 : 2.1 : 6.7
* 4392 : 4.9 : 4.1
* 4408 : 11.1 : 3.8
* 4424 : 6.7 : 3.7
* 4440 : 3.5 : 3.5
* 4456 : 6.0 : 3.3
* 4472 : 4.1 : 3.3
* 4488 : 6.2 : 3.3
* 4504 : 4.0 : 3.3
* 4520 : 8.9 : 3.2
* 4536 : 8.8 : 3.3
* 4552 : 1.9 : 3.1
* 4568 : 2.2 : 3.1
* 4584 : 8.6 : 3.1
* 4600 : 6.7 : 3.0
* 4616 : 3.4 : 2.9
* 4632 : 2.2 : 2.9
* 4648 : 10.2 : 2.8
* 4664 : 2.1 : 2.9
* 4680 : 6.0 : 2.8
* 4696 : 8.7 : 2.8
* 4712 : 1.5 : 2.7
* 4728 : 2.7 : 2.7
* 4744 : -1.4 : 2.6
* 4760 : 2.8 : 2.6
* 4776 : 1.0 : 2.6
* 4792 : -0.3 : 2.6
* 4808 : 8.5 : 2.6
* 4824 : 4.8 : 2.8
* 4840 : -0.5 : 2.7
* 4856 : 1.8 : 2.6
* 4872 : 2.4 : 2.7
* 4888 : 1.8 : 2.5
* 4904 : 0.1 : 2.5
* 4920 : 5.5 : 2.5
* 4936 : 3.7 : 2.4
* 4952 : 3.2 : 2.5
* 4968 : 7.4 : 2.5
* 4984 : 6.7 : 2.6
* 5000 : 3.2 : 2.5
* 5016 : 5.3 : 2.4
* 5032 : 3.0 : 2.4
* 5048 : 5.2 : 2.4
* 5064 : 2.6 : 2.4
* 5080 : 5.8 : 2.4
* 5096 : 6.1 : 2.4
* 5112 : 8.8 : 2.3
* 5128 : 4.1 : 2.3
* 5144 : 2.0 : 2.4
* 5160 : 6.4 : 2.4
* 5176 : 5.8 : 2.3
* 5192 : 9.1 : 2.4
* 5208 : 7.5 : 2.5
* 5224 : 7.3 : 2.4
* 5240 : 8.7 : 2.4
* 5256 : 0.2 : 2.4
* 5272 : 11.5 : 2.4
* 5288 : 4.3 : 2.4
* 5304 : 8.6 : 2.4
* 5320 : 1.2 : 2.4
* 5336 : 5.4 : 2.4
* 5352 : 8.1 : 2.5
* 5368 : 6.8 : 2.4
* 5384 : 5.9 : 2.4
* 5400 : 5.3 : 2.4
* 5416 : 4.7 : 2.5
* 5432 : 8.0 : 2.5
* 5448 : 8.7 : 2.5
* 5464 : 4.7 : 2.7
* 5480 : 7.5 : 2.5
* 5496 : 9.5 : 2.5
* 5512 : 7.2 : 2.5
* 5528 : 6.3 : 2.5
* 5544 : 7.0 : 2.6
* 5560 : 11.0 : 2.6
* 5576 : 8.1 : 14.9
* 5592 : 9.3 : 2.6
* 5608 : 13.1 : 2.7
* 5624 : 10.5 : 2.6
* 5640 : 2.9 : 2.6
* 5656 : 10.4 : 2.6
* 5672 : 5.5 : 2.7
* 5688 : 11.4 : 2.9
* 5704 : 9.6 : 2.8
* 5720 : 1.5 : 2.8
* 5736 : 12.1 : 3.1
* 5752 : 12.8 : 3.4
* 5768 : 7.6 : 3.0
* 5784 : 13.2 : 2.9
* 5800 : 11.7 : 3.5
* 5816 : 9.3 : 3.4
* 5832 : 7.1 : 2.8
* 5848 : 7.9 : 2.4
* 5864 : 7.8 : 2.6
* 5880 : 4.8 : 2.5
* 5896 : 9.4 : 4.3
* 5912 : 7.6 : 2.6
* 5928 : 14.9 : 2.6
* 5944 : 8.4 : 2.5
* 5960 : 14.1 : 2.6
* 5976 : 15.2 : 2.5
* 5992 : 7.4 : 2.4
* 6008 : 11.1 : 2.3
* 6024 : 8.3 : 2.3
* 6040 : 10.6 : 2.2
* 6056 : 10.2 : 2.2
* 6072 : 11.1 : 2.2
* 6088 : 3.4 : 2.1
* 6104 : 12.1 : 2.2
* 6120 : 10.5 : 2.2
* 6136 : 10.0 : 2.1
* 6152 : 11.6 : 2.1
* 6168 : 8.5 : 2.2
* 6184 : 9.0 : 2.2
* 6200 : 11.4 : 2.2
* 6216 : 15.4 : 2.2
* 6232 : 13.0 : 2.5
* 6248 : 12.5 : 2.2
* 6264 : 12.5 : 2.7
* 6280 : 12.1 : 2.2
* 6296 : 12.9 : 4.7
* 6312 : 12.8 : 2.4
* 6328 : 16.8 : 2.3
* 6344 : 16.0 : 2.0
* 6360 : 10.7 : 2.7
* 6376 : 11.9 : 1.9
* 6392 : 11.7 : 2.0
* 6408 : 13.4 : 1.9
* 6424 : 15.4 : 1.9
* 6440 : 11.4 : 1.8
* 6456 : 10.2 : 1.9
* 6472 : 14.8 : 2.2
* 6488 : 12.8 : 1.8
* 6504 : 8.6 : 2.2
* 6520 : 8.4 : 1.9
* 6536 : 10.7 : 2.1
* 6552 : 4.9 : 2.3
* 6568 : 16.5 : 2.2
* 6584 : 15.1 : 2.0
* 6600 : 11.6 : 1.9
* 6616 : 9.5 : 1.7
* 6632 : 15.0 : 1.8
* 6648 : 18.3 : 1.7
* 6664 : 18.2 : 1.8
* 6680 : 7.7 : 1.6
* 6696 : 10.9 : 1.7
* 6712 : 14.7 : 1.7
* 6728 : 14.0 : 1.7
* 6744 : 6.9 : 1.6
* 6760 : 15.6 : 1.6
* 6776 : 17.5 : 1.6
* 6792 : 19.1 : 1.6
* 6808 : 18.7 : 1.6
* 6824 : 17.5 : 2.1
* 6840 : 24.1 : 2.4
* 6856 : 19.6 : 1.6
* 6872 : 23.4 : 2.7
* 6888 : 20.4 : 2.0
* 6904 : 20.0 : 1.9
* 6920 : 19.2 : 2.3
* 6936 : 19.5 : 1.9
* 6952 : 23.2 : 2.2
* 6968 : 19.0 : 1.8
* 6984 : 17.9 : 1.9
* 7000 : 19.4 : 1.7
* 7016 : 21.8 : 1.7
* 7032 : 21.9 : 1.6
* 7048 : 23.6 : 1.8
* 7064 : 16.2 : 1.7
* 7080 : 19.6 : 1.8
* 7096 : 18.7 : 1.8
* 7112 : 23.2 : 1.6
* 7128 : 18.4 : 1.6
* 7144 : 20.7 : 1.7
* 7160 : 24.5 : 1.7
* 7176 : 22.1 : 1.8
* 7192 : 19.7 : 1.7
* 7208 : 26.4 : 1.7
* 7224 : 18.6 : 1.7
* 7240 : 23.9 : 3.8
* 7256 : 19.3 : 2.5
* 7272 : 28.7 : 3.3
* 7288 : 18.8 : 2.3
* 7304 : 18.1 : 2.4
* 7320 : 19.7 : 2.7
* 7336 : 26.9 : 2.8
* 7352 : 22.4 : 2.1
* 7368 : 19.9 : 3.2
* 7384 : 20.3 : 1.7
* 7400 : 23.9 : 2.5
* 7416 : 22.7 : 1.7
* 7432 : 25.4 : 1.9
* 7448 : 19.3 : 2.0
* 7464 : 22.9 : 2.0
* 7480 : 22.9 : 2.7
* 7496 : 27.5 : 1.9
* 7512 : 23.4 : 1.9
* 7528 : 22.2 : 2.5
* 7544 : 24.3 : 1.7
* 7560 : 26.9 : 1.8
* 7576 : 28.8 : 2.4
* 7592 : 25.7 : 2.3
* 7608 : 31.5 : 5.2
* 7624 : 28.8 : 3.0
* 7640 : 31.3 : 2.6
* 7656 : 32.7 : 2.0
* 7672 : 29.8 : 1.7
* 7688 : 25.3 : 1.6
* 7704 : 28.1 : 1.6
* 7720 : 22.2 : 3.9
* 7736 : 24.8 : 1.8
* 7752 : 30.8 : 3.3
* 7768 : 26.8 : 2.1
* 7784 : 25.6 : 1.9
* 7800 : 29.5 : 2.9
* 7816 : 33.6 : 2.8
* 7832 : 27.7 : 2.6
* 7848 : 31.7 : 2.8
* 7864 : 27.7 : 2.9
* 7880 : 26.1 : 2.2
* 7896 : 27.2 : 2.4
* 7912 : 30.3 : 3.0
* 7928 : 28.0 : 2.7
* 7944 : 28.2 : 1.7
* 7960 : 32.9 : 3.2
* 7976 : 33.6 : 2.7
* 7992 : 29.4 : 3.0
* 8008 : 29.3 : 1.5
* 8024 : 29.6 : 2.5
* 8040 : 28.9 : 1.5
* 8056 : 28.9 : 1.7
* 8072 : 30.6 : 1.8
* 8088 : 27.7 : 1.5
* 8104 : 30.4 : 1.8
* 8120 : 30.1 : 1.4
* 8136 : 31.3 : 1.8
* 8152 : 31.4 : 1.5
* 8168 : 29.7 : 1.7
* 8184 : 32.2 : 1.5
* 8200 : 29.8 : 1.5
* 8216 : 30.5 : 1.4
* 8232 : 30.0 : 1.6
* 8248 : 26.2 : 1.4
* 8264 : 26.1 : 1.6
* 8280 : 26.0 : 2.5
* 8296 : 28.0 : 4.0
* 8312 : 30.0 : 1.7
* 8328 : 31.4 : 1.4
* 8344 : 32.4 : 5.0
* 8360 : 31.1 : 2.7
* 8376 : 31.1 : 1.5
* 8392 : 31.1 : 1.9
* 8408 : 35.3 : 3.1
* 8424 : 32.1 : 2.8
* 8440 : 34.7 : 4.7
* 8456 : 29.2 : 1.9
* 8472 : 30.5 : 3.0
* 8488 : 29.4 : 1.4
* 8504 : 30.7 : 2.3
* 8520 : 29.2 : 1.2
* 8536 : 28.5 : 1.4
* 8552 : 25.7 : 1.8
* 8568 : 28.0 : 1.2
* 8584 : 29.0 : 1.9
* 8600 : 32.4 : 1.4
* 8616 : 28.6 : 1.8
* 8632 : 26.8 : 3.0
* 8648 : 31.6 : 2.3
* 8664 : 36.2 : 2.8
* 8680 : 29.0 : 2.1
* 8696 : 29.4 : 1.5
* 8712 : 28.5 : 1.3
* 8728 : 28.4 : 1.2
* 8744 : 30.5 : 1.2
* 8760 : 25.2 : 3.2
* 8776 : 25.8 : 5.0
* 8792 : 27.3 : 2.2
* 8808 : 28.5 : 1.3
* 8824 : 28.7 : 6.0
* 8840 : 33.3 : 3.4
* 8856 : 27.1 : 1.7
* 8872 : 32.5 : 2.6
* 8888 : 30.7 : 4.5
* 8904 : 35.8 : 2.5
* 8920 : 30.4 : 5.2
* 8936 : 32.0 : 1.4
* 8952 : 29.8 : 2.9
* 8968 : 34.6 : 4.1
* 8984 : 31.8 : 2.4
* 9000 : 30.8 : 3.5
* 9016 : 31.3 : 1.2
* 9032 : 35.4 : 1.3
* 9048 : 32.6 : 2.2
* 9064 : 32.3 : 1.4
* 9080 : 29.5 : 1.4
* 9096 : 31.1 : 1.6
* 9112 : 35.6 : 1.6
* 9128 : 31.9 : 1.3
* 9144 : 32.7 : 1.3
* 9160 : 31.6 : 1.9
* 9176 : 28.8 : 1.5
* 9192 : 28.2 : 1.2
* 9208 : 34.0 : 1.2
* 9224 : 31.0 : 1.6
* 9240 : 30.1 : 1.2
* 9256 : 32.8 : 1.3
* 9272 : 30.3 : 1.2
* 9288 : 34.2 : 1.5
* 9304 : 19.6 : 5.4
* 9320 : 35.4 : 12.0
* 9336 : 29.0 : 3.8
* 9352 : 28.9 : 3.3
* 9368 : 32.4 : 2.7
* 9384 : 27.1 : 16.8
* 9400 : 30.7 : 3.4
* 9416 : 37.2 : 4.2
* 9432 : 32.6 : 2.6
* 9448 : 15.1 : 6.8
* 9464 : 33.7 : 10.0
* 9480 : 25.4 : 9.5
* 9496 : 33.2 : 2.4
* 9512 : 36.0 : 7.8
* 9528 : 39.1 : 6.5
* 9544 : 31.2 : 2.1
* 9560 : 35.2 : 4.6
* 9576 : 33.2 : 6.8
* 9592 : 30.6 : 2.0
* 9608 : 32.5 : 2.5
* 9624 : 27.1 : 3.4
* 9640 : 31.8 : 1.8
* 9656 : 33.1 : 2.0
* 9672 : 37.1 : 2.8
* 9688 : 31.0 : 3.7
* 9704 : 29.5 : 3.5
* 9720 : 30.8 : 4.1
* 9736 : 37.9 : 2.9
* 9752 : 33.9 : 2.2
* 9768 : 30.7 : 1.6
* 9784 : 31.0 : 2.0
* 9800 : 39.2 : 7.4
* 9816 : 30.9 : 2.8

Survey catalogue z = 0.70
